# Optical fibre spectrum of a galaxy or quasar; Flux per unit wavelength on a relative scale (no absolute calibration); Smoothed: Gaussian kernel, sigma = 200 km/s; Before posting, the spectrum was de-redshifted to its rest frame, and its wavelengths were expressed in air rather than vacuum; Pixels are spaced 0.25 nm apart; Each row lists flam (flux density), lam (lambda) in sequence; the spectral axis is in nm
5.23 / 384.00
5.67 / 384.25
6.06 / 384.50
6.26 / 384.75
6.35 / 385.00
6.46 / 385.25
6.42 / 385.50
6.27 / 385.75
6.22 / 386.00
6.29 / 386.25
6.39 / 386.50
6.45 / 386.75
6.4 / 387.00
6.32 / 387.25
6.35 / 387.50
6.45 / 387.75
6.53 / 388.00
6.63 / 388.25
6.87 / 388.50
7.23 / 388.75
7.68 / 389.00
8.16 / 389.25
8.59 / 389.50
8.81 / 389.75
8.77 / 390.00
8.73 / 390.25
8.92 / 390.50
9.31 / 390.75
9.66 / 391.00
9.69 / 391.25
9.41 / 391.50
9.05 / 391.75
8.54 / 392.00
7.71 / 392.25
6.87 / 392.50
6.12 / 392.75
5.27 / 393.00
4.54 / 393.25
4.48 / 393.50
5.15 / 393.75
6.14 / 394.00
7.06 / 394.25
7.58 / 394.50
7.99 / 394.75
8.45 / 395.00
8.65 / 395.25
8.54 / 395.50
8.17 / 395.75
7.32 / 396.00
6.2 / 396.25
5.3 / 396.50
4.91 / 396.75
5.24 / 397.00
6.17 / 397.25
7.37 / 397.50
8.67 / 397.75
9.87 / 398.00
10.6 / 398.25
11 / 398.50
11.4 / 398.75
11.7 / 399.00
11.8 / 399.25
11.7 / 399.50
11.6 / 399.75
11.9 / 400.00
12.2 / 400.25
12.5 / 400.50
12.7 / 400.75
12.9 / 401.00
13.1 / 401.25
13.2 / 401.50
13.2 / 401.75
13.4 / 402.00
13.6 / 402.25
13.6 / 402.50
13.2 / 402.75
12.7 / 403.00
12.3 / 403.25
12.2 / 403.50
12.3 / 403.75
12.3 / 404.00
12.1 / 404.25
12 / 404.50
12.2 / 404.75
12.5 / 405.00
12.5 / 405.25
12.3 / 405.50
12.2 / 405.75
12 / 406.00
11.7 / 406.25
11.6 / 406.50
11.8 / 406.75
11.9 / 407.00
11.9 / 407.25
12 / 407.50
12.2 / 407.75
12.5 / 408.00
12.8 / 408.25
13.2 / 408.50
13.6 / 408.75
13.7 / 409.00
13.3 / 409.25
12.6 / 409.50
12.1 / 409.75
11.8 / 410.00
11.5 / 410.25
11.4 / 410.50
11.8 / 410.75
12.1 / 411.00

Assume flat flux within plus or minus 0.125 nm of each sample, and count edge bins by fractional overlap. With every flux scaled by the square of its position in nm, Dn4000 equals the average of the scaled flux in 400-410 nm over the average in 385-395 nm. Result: 1.87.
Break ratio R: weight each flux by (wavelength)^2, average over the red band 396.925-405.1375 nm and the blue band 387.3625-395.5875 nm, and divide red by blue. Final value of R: 1.6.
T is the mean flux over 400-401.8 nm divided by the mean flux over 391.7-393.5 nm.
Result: 1.93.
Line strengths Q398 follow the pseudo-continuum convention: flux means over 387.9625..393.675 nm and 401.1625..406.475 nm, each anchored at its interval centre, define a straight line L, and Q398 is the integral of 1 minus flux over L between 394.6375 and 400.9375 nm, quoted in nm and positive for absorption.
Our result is 0.67 nm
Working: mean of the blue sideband 7.72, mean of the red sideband 12.6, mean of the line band 9.32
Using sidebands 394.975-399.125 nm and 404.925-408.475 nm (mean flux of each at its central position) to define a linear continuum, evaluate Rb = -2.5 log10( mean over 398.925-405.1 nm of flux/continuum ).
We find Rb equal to -0.223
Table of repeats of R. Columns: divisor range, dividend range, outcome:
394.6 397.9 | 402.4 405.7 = 1.81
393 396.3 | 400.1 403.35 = 1.95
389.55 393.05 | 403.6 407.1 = 1.54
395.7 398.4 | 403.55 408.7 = 1.76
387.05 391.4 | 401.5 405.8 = 1.72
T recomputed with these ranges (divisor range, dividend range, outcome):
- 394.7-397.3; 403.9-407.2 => 1.73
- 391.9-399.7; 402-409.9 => 1.60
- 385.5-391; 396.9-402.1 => 1.51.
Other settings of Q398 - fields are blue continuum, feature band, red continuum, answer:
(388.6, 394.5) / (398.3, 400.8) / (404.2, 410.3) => -0.44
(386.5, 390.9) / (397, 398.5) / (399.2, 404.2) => 0.36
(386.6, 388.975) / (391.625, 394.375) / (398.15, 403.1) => 0.76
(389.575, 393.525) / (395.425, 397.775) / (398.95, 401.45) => 0.85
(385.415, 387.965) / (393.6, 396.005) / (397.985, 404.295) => 0.56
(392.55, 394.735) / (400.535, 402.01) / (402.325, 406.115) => -0.33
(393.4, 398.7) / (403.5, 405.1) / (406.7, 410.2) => -0.21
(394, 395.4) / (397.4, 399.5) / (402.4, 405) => -0.14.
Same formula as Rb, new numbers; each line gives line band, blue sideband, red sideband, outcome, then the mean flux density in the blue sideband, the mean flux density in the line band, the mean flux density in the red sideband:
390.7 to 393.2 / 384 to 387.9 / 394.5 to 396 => -0.08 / 6.26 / 8.02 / 8.21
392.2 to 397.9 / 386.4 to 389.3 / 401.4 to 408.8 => 0.34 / 6.76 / 6.69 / 12.5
